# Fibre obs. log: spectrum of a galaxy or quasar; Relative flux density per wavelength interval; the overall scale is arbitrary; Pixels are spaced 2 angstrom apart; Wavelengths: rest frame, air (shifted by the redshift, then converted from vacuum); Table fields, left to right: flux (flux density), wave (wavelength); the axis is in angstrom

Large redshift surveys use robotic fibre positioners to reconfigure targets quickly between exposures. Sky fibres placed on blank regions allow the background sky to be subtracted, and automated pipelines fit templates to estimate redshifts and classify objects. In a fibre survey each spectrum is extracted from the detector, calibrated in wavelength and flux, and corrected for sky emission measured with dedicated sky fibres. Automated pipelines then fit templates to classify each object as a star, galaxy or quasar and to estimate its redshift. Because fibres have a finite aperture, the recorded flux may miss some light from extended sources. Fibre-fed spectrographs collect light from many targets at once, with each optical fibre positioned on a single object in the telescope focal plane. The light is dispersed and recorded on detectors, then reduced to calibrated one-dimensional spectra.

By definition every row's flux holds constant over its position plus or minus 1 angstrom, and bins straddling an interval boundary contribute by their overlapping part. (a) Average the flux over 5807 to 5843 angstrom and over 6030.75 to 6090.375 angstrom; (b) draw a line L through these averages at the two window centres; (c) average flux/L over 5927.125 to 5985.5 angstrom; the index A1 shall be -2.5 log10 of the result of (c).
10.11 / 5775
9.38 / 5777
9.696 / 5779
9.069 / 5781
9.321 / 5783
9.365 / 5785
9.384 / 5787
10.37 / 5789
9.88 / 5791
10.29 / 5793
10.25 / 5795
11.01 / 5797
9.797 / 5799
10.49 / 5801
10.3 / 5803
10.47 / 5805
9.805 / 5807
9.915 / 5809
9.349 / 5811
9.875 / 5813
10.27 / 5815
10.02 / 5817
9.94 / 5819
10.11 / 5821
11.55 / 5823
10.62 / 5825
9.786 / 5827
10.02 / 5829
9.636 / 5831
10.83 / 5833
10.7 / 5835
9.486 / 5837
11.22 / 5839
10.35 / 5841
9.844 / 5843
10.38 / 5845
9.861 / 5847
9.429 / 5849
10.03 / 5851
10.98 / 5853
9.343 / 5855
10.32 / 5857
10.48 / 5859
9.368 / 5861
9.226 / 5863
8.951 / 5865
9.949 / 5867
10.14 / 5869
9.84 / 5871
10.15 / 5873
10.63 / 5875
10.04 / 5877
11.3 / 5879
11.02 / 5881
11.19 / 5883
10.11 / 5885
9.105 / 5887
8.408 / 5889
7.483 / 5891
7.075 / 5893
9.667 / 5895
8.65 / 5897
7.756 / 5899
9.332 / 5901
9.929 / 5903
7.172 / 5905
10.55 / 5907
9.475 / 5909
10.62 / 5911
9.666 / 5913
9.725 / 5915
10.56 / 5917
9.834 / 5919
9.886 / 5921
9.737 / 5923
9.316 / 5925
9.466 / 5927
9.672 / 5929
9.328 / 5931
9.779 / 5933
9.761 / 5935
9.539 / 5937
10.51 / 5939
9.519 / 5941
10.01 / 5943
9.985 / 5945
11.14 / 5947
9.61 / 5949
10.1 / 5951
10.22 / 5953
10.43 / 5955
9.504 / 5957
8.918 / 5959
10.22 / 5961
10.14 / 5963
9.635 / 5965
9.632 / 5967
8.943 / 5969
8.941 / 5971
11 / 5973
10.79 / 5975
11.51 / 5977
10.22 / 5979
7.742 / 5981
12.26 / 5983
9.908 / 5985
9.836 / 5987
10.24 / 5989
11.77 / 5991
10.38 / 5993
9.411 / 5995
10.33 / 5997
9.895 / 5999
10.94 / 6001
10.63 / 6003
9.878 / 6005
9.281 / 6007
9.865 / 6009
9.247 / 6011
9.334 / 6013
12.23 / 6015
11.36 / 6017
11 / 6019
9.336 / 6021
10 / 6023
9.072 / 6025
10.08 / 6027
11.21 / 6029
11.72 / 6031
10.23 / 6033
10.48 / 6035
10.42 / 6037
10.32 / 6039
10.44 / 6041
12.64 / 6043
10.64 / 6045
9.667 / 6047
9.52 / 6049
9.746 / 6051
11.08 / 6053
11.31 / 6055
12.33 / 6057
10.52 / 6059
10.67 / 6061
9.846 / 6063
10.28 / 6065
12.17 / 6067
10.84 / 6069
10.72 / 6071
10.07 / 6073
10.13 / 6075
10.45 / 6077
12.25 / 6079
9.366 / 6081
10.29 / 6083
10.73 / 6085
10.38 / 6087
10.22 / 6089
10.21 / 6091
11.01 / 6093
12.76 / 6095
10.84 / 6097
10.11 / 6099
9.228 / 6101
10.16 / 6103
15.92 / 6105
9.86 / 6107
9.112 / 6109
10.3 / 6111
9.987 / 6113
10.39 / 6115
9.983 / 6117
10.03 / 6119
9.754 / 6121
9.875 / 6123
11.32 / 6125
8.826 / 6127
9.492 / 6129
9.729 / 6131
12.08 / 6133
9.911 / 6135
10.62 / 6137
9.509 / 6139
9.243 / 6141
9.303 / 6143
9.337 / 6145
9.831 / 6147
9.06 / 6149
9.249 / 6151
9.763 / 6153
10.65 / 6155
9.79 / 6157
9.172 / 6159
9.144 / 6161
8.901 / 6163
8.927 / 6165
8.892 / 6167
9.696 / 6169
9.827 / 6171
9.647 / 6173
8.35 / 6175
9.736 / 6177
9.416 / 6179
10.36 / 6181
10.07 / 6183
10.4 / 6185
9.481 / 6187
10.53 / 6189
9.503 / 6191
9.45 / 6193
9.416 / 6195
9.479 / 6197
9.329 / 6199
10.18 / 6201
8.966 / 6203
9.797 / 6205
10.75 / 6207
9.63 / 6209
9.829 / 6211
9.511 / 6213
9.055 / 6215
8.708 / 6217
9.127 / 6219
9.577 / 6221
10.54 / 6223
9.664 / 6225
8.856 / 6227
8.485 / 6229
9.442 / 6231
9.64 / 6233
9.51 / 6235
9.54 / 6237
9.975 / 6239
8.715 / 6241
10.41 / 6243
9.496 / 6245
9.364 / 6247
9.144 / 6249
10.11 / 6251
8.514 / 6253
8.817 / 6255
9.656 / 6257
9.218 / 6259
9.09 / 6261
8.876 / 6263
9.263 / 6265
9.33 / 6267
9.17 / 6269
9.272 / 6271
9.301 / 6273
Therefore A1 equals 0.05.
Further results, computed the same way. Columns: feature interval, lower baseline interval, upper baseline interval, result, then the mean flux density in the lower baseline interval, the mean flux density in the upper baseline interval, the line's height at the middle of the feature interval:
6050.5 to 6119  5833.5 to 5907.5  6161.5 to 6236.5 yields -0.12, 9.72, 9.53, 9.59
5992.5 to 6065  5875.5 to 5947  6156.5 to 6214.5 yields -0.09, 9.61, 9.59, 9.6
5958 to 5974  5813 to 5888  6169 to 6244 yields 0.03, 10.2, 9.59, 9.98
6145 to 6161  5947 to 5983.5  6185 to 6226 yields 0.01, 9.99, 9.64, 9.72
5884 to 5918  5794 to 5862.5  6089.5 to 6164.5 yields 0.11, 10.2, 10.1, 10.2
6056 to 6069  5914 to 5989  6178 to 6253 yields -0.12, 9.93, 9.59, 9.79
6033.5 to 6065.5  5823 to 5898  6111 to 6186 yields -0.09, 9.9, 9.74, 9.8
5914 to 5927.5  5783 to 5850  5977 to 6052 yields 0.05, 10.1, 10.3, 10.2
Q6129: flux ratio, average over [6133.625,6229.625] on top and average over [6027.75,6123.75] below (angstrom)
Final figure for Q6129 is 0.90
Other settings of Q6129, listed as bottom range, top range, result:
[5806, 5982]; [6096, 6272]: 0.98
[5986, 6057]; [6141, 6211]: 0.92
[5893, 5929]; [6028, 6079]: 1.14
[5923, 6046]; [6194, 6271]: 0.93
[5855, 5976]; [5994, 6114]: 1.08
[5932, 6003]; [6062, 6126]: 1.05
